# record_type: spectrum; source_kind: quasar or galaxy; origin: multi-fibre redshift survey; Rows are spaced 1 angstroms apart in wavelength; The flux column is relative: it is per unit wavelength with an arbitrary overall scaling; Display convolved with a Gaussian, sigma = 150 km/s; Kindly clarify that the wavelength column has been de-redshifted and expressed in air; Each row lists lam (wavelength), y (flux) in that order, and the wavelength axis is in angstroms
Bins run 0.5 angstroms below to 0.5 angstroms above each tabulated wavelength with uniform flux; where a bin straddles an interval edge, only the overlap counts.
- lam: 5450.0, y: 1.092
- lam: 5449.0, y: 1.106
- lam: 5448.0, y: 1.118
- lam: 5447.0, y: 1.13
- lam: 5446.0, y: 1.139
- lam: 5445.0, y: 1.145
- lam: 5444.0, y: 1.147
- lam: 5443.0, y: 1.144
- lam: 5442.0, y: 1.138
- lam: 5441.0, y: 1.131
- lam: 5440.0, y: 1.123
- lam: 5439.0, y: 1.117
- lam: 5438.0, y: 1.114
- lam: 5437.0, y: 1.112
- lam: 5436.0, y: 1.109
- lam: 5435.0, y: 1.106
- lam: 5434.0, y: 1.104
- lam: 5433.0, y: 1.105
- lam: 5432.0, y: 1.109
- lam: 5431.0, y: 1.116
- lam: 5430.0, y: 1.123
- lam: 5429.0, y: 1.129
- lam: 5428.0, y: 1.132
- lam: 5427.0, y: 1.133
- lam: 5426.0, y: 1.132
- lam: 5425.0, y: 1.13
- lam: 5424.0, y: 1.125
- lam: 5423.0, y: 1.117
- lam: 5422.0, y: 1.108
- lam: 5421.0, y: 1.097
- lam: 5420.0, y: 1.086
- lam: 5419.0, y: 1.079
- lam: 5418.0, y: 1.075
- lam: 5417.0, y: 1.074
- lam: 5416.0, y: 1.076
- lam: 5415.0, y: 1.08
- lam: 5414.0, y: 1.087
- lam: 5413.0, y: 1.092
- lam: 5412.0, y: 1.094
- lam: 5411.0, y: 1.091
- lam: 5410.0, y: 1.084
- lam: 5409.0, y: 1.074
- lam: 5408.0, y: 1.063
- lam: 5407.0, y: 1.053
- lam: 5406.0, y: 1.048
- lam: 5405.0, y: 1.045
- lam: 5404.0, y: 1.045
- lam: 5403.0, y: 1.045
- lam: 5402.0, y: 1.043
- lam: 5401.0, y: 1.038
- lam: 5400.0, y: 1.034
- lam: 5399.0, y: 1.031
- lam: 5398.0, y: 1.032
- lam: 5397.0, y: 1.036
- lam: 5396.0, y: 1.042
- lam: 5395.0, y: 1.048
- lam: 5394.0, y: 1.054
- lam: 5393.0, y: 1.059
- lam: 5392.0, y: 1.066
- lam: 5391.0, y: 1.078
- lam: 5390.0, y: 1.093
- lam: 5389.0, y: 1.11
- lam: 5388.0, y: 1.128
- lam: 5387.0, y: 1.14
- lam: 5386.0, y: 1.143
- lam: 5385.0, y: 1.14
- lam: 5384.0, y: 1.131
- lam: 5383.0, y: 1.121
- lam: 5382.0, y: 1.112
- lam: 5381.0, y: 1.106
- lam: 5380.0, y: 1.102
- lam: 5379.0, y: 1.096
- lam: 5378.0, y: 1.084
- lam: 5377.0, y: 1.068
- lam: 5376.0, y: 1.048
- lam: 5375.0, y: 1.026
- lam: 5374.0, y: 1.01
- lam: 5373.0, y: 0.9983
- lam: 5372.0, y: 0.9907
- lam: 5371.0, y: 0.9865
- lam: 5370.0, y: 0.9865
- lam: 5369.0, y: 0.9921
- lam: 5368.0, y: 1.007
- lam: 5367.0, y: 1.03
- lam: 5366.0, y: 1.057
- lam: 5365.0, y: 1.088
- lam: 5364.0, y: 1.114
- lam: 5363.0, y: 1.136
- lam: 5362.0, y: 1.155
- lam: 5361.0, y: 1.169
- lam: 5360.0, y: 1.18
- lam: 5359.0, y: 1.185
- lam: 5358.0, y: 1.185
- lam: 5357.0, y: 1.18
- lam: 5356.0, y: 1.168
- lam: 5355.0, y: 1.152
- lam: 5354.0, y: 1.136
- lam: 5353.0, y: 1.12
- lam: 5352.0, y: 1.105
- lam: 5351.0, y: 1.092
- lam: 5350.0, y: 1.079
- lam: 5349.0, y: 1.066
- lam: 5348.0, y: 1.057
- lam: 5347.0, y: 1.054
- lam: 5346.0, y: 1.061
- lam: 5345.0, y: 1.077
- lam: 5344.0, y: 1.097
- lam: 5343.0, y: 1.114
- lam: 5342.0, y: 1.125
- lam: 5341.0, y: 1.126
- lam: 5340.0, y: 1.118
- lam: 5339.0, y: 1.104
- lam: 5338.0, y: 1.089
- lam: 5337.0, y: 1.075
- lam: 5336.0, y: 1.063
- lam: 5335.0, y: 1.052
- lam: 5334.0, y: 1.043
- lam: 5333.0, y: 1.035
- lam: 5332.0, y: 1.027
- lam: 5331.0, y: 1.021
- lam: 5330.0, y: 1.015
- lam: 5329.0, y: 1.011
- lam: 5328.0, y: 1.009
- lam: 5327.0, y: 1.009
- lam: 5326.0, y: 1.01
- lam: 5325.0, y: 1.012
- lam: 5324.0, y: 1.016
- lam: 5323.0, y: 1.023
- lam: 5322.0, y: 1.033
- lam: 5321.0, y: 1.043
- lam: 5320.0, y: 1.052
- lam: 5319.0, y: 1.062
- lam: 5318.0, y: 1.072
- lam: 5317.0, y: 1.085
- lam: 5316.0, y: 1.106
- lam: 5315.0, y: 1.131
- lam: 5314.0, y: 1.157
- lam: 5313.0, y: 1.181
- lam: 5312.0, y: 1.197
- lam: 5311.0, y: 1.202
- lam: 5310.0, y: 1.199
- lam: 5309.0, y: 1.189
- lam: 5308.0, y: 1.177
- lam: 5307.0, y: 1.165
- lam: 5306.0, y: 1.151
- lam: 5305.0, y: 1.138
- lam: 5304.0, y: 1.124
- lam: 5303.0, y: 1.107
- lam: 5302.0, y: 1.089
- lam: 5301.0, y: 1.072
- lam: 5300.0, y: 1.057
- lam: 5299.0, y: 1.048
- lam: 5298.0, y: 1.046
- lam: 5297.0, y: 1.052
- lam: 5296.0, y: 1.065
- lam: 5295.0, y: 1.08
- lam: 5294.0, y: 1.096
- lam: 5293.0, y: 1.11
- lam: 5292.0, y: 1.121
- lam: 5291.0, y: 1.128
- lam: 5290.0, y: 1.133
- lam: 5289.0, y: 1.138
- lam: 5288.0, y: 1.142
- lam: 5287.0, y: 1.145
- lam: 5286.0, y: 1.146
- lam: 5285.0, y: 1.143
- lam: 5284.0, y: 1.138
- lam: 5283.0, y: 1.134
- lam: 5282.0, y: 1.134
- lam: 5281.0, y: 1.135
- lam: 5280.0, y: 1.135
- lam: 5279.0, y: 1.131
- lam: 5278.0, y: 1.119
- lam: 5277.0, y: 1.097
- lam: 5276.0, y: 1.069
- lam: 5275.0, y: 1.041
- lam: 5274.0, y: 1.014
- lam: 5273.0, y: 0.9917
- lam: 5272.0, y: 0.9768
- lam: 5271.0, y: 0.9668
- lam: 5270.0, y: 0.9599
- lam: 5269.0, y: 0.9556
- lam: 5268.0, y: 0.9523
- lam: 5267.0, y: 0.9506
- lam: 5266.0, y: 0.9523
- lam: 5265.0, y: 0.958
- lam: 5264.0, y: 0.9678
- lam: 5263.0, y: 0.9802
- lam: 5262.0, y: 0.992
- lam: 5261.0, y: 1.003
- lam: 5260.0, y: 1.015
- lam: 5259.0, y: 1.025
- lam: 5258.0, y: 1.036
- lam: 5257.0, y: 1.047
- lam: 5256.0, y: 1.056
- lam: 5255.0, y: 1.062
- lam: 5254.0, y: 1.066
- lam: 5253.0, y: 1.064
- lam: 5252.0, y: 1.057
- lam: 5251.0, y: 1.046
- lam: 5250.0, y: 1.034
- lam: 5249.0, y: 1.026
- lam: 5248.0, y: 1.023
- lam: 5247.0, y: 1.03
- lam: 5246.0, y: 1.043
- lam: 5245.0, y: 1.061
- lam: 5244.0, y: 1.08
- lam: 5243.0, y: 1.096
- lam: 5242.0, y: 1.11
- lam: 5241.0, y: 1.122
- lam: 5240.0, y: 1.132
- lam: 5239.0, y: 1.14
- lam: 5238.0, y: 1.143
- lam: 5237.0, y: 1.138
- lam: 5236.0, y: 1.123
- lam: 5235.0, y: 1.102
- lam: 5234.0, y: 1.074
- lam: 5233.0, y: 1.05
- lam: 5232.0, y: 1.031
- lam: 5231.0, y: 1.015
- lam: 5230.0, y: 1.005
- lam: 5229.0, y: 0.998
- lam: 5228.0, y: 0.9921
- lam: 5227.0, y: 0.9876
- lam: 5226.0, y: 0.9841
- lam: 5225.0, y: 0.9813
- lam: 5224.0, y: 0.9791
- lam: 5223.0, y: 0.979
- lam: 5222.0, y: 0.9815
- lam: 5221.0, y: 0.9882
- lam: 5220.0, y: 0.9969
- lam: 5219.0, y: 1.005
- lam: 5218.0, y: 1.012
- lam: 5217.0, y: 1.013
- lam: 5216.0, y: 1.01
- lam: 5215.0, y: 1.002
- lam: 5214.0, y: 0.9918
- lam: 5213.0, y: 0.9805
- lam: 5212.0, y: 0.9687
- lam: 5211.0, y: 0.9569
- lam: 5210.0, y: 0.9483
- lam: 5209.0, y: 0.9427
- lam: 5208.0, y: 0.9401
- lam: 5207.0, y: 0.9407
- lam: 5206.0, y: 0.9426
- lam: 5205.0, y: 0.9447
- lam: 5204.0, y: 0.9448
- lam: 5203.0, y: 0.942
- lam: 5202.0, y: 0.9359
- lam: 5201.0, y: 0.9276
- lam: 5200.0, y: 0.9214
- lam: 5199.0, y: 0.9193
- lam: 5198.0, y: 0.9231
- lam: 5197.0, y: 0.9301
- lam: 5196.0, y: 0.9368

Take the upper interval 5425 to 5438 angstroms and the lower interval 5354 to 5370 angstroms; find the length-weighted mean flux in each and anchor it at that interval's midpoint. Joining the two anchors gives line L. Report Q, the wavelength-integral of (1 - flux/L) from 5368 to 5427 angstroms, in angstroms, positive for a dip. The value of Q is 2.4 angstroms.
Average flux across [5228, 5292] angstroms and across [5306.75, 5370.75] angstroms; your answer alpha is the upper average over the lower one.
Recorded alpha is 1.03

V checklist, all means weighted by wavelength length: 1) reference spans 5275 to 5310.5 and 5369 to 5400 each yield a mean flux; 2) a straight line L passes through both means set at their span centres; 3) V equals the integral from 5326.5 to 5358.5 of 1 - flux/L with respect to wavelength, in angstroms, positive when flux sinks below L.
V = 0.2 angstroms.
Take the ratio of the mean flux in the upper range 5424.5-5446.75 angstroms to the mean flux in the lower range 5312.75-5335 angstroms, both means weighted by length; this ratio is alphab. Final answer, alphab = 1.07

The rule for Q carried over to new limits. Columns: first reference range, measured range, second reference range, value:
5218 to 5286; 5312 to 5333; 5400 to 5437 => 0.1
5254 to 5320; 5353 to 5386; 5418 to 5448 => 0.3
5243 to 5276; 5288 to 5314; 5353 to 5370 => -1.6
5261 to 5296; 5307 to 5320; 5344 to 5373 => -0.8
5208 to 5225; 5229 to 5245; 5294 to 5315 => -1.1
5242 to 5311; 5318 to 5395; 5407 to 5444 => 0.8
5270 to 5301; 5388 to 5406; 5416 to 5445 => 0.9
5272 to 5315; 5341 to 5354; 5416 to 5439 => 0.3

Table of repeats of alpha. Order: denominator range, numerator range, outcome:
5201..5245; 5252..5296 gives 1.04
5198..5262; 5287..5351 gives 1.07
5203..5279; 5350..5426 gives 1.06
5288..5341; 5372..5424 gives 0.99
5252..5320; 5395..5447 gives 1.01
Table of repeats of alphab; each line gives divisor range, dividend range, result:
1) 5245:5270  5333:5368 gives 1.09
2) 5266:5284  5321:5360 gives 1.03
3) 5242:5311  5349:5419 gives 1.01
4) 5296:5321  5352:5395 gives 0.98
